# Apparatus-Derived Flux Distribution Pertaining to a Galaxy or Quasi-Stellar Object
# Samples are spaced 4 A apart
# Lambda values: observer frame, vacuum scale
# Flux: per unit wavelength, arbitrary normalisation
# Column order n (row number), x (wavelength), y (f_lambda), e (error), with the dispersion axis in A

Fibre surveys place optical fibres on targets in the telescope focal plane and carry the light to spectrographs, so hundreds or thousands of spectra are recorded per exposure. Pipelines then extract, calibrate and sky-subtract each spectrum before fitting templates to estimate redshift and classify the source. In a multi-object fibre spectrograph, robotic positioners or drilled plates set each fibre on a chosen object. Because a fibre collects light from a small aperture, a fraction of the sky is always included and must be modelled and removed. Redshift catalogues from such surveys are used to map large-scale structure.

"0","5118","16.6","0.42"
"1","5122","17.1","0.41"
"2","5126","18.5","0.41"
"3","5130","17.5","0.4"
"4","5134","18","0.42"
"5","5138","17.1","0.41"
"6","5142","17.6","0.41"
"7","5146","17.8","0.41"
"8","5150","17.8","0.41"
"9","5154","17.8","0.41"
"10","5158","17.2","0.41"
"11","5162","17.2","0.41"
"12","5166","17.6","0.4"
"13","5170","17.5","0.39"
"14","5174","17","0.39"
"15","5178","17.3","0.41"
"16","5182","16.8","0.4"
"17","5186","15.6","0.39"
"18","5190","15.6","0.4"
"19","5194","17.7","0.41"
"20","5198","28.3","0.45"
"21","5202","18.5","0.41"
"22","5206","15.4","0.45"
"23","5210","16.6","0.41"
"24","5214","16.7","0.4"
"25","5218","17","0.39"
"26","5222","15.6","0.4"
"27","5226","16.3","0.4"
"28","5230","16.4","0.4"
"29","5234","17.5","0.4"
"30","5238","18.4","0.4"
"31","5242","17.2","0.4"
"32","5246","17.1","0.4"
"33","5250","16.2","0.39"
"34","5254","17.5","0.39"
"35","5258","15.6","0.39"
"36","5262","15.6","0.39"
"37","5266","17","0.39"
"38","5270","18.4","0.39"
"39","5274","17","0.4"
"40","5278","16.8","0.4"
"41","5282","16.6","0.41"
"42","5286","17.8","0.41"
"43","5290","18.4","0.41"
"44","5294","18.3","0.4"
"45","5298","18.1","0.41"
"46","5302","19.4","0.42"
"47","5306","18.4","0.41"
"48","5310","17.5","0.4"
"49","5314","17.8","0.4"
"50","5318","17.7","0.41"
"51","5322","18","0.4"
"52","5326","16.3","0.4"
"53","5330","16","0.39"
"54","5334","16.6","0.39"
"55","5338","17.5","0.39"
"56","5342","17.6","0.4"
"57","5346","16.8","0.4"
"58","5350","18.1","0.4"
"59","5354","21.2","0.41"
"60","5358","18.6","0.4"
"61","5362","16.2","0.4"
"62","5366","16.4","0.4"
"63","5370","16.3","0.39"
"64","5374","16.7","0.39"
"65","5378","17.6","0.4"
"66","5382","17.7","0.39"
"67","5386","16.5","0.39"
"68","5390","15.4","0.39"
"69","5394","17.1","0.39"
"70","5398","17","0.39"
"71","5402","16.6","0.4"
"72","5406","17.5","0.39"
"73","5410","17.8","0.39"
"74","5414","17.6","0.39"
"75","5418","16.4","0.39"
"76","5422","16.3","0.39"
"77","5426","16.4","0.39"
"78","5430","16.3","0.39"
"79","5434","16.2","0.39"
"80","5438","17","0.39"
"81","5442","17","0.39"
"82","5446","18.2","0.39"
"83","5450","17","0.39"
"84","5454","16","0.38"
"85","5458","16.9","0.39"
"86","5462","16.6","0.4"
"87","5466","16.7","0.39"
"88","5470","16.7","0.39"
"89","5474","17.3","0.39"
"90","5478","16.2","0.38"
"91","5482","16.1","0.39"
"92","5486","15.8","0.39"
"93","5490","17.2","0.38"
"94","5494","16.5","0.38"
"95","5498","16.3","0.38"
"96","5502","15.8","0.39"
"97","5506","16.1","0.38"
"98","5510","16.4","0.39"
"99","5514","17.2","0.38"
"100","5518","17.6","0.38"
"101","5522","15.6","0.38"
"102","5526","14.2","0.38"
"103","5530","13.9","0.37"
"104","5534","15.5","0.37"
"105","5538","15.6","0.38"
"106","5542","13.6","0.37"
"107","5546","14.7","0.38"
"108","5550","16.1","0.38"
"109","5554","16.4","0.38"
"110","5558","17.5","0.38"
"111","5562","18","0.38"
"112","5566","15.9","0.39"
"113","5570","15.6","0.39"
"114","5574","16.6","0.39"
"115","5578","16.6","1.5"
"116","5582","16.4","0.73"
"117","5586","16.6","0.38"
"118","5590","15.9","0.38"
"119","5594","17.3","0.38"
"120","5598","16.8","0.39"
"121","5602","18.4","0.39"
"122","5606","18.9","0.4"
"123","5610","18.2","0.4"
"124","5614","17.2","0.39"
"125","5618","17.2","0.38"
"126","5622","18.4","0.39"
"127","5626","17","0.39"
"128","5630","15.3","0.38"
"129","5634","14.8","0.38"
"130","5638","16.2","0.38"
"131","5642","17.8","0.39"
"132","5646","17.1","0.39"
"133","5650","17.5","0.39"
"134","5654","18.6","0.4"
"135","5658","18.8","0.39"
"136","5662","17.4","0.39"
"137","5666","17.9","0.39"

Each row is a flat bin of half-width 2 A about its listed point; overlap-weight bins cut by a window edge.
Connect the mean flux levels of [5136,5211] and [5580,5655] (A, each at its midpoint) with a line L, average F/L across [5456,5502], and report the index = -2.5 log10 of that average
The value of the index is 0.05 mag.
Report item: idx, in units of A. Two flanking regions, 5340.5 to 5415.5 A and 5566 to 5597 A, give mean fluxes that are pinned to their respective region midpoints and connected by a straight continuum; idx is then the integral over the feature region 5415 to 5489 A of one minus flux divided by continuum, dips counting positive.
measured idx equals 1.5 A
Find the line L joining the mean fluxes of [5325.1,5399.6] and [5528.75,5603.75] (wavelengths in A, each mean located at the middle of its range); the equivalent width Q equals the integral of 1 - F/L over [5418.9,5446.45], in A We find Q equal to 0.2 A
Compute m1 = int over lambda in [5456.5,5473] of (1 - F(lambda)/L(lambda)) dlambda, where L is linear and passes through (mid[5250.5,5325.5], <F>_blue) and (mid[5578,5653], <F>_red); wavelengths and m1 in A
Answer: 0.49 A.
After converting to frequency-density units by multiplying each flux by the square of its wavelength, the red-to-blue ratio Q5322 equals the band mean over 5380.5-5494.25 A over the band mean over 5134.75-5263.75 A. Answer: 1.1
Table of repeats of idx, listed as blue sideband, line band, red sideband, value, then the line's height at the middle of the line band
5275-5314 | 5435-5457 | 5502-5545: -0.9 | 16.3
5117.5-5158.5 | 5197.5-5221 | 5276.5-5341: -0.6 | 17.6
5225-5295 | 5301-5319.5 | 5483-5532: -1.3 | 16.9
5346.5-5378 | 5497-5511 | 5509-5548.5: -0.3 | 15.7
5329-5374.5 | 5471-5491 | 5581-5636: 0.8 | 17.2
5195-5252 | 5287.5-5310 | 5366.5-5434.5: -1.5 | 17.3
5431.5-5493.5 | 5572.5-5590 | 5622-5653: 0.3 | 16.7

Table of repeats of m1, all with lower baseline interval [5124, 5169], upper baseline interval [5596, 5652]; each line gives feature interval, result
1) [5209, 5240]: 1.32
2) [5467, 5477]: 0.26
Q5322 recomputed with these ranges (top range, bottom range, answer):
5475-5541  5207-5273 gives 1.05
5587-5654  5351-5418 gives 1.08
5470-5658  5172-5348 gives 1.07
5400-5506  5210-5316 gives 1.04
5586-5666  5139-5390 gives 1.14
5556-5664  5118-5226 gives 1.15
